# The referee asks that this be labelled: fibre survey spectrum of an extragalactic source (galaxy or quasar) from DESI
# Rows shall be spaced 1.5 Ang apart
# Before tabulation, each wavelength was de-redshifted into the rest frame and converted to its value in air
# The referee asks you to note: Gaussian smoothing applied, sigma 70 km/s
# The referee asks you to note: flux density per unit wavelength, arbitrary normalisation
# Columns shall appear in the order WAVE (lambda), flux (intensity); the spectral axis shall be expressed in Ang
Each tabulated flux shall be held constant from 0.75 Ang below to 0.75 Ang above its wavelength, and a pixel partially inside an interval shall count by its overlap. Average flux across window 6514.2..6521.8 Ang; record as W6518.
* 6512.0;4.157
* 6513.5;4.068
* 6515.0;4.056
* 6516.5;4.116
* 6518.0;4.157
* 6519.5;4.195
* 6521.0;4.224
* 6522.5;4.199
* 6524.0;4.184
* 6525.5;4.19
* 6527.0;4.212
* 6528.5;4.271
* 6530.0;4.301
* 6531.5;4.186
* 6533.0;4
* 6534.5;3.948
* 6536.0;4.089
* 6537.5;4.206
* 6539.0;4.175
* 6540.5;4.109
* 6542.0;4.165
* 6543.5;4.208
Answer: 4.15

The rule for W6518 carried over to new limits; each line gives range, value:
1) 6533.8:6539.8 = 4.11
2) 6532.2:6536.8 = 4.02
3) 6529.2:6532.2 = 4.24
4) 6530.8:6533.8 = 4.09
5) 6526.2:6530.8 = 4.26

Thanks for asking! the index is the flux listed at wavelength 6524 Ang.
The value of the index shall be 4.184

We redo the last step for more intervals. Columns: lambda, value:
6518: 4.157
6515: 4.056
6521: 4.224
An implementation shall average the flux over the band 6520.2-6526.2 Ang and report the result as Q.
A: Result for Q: 4.2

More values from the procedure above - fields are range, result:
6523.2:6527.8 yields 4.2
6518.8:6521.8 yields 4.21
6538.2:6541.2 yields 4.14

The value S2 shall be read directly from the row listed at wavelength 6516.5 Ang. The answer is 4.116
